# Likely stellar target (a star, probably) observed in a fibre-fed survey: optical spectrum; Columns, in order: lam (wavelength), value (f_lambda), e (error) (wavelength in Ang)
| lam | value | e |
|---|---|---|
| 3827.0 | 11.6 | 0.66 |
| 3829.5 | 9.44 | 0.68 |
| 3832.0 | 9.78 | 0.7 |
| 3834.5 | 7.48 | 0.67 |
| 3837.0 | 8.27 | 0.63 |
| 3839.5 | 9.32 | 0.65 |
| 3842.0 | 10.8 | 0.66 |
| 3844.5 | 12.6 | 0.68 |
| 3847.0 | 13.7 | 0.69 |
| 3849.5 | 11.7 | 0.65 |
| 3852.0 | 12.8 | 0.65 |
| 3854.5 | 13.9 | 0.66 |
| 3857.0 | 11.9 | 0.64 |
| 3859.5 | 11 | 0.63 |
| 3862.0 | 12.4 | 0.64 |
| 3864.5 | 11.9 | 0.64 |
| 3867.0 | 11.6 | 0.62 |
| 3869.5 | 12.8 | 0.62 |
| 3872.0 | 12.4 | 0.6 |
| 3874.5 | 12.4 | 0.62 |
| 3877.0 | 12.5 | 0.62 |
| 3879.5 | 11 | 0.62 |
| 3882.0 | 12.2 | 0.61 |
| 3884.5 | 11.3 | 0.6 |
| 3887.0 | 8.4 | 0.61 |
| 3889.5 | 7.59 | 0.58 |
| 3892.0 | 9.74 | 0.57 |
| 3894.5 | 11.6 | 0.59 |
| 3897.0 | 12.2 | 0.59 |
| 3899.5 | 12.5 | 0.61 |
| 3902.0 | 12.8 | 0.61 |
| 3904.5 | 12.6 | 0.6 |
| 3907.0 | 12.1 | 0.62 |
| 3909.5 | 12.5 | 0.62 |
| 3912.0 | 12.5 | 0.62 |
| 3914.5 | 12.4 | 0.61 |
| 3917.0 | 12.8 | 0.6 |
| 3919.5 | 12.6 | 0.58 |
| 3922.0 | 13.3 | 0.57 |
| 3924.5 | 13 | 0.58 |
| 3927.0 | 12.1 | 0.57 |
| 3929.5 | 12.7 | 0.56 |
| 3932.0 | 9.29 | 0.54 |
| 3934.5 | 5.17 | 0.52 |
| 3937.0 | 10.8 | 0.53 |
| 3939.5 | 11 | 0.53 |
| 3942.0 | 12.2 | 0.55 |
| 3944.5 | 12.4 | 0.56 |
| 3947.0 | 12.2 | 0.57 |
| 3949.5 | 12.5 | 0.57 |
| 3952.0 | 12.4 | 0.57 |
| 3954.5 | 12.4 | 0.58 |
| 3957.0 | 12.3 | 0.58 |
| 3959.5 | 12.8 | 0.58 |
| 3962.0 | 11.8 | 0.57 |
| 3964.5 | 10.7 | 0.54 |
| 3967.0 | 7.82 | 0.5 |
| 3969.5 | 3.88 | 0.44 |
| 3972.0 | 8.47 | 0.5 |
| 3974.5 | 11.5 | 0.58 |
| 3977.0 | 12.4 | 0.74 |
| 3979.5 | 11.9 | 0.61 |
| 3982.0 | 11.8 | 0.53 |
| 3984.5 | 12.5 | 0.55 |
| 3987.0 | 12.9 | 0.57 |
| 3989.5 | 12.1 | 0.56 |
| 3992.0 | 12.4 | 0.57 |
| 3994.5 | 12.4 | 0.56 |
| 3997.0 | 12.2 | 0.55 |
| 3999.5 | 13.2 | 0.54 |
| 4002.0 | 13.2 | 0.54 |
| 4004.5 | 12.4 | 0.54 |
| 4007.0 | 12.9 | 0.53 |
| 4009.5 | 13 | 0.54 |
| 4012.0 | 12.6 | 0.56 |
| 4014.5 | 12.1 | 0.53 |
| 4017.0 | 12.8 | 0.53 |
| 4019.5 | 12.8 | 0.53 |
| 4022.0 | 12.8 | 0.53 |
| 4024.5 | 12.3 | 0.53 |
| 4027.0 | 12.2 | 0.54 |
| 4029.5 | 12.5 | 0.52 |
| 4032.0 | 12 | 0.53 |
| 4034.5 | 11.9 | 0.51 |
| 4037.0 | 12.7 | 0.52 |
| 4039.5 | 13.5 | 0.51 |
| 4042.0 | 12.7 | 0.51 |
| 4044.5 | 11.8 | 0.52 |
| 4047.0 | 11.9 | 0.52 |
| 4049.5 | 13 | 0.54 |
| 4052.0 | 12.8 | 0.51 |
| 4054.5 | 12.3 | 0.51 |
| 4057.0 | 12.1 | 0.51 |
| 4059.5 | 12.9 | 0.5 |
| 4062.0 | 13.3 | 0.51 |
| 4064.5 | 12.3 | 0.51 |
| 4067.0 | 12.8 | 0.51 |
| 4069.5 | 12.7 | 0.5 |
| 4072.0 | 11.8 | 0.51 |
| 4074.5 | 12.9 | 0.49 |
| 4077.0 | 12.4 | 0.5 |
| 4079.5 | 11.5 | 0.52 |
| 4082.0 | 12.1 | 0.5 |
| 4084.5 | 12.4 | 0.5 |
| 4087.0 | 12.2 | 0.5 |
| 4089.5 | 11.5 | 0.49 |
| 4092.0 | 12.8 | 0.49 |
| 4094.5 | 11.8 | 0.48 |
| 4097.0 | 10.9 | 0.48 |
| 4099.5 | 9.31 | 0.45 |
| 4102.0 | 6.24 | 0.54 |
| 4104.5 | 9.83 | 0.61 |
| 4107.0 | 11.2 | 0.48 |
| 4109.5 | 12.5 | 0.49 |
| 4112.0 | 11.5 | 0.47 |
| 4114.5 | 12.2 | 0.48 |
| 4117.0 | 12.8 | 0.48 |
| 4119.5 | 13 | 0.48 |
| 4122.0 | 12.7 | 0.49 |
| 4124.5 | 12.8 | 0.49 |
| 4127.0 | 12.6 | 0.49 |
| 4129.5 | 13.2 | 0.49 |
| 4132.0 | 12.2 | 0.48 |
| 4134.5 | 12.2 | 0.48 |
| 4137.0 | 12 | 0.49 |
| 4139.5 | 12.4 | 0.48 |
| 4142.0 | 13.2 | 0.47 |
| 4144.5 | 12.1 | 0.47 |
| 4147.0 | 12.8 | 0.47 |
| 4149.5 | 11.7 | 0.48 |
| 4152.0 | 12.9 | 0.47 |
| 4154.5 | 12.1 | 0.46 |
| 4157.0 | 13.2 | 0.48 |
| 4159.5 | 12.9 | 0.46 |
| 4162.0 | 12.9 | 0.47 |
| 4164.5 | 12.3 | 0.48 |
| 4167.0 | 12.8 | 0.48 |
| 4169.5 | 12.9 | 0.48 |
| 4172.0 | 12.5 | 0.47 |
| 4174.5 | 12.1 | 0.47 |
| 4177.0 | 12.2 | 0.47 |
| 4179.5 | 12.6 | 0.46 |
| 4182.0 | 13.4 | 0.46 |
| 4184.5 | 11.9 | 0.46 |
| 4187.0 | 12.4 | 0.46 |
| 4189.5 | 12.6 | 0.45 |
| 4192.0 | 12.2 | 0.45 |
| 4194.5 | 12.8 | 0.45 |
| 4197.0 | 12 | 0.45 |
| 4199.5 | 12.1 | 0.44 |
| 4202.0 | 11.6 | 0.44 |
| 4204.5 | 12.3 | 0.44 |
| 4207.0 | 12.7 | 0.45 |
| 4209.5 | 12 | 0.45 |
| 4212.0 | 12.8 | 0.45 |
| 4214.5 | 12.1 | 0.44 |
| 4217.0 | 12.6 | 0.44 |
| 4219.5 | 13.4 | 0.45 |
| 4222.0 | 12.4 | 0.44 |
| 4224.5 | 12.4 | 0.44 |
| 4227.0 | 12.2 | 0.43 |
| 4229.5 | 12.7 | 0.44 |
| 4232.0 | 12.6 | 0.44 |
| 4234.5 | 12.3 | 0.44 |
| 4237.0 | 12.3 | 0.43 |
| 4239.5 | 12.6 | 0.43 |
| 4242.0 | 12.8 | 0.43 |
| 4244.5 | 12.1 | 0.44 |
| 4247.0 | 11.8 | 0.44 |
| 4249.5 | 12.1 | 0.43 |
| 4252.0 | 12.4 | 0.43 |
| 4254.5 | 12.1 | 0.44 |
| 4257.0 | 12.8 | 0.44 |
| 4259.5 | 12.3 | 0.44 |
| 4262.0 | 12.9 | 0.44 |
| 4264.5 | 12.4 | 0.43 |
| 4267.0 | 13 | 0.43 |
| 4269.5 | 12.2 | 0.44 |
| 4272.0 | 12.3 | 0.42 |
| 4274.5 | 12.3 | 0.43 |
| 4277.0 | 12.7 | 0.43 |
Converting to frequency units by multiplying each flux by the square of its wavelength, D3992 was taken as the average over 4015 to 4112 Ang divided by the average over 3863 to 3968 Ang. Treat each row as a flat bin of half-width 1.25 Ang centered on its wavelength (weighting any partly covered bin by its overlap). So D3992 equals 1.12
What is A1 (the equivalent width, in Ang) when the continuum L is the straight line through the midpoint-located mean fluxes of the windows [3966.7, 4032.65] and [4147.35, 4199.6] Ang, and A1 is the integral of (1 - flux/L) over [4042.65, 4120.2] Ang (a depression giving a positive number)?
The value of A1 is 1.8 Ang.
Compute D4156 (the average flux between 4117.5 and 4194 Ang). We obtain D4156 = 12.6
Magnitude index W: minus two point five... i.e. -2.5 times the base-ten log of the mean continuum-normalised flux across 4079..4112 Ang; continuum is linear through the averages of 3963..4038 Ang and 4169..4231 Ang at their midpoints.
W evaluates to 0.094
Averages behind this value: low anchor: 11.8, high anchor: 12.4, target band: 11.1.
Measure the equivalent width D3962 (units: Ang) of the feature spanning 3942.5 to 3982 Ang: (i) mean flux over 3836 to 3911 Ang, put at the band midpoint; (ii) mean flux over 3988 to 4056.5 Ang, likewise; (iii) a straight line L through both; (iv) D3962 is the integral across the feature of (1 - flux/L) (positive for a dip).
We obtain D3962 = 3.53 Ang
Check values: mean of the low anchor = 11.6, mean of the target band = 11.1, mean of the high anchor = 12.5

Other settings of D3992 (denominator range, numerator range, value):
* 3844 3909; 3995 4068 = 1.15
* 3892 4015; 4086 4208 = 1.14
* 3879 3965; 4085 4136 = 1.11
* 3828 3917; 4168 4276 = 1.29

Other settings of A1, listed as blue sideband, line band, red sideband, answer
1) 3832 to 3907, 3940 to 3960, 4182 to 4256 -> -1.20 Ang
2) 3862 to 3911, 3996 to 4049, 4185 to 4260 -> -2.82 Ang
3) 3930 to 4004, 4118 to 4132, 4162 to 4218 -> -0.83 Ang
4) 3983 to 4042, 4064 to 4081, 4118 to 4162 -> 0.34 Ang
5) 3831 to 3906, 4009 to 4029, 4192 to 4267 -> -1.27 Ang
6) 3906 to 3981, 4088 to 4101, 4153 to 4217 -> 0.92 Ang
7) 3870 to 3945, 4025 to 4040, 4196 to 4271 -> -0.68 Ang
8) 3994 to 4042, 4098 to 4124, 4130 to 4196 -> 2.85 Ang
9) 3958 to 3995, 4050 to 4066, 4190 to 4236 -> -1.60 Ang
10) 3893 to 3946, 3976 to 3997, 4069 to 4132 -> -0.85 Ang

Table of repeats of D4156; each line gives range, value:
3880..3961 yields 11.6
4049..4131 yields 12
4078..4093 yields 12.1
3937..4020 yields 11.8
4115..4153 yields 12.6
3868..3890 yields 11.3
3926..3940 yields 10.1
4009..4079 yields 12.5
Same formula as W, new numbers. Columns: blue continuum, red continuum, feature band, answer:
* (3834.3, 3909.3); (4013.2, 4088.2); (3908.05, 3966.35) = 0.01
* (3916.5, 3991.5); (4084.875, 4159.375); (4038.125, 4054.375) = -0.08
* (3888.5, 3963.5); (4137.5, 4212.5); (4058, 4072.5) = -0.04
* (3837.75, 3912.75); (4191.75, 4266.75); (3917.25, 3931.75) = -0.06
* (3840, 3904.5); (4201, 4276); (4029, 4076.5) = -0.04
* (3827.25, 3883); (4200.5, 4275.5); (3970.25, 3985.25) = 0.06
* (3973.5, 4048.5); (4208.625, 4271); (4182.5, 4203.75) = 0.02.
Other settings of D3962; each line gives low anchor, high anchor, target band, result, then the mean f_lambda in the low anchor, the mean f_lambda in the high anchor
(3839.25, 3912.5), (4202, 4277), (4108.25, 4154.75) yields -0.89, 11.8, 12.4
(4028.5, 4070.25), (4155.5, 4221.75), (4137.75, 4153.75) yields 0.04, 12.5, 12.5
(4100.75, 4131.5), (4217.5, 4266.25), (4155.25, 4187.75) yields -1.54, 11.7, 12.5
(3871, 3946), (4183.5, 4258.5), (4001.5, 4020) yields -1.40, 11.5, 12.4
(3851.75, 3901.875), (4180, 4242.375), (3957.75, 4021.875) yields 0.91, 11.6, 12.4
